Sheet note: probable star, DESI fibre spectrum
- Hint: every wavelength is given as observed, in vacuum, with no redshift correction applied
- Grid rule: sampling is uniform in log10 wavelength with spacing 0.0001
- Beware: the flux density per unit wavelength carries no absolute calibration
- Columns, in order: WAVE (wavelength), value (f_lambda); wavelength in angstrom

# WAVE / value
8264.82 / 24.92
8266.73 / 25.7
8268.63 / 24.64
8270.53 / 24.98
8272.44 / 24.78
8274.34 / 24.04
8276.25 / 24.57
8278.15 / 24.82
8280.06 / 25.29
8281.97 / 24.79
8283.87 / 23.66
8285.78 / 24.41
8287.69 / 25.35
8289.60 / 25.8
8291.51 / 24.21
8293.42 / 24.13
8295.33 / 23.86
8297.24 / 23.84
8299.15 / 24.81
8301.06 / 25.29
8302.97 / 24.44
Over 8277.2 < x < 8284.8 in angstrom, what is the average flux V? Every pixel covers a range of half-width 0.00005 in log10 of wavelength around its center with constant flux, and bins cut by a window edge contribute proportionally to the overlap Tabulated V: 24.7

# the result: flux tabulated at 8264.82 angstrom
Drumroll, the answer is 24.92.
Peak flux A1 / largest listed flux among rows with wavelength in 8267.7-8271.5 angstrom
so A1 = 24.98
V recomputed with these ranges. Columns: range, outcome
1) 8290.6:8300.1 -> 24.2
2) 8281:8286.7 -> 24.3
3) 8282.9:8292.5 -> 24.7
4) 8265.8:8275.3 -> 24.8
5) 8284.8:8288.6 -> 24.8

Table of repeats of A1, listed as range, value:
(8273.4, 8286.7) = 25.29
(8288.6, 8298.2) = 25.8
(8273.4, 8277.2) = 24.57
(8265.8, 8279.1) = 25.7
